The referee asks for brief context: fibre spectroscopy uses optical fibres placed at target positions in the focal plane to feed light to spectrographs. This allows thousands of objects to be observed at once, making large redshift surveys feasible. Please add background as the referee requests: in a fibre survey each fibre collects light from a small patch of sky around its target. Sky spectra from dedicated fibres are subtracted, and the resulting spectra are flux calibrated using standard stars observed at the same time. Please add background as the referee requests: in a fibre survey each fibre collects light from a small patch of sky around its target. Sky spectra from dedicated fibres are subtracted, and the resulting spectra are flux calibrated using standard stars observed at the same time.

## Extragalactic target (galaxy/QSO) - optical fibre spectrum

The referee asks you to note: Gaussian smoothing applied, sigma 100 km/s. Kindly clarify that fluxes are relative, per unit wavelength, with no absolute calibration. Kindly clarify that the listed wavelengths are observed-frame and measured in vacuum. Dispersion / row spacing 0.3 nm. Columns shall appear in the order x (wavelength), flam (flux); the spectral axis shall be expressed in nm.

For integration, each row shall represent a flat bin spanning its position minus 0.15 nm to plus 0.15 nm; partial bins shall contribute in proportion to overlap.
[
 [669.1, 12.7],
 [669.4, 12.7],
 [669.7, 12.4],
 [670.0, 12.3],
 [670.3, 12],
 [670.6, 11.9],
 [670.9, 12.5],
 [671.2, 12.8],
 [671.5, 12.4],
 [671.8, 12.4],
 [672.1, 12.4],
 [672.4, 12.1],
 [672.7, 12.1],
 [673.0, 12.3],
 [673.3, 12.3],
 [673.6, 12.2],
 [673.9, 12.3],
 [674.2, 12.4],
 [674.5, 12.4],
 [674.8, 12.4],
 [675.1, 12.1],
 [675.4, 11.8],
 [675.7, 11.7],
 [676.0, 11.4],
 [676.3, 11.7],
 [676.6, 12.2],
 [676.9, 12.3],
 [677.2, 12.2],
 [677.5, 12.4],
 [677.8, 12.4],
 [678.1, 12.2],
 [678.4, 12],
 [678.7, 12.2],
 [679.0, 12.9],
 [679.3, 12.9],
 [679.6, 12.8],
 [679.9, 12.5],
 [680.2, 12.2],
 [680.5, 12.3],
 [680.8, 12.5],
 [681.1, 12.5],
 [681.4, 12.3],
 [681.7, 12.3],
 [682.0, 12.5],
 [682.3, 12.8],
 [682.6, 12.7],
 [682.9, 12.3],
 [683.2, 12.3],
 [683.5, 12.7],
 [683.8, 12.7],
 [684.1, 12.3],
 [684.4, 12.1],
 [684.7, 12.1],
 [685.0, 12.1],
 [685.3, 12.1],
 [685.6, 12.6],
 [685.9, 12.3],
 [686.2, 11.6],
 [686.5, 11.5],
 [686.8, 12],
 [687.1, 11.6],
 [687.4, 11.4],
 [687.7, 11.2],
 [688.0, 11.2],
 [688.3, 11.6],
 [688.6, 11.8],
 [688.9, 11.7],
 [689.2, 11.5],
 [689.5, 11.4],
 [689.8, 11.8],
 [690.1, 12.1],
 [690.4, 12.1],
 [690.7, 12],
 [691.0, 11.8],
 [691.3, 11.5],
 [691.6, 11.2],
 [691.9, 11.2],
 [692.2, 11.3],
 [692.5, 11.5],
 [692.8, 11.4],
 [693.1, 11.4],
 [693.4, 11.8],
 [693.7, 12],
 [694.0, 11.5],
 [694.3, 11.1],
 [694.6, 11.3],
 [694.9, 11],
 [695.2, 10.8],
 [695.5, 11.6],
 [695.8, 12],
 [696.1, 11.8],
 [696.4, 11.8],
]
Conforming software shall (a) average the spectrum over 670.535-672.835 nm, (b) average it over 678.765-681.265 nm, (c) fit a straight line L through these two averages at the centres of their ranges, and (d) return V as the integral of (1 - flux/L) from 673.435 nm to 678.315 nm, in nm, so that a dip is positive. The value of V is 0.13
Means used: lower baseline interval 12.3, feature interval 12.1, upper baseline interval 12.6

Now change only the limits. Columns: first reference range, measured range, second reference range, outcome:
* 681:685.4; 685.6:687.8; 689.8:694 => 0.06 nm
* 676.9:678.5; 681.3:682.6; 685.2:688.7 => -0.05 nm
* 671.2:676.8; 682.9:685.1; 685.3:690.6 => -0.09 nm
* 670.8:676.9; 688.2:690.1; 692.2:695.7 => -0.01 nm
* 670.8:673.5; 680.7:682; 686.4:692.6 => -0.05 nm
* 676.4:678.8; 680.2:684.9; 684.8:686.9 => -0.12 nm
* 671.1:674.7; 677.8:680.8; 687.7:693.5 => -0.09 nm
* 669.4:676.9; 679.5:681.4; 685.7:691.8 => -0.08 nm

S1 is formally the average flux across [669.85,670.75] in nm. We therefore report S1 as 12.1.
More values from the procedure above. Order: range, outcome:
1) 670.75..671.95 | 12.5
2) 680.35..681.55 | 12.4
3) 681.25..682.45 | 12.5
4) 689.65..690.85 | 12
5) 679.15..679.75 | 12.8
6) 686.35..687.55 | 11.6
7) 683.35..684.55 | 12.4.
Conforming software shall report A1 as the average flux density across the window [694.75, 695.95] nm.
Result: 11.3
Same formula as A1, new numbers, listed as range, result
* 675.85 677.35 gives 12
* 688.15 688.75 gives 11.7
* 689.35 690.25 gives 11.8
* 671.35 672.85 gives 12.3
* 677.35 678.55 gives 12.2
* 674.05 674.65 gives 12.4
